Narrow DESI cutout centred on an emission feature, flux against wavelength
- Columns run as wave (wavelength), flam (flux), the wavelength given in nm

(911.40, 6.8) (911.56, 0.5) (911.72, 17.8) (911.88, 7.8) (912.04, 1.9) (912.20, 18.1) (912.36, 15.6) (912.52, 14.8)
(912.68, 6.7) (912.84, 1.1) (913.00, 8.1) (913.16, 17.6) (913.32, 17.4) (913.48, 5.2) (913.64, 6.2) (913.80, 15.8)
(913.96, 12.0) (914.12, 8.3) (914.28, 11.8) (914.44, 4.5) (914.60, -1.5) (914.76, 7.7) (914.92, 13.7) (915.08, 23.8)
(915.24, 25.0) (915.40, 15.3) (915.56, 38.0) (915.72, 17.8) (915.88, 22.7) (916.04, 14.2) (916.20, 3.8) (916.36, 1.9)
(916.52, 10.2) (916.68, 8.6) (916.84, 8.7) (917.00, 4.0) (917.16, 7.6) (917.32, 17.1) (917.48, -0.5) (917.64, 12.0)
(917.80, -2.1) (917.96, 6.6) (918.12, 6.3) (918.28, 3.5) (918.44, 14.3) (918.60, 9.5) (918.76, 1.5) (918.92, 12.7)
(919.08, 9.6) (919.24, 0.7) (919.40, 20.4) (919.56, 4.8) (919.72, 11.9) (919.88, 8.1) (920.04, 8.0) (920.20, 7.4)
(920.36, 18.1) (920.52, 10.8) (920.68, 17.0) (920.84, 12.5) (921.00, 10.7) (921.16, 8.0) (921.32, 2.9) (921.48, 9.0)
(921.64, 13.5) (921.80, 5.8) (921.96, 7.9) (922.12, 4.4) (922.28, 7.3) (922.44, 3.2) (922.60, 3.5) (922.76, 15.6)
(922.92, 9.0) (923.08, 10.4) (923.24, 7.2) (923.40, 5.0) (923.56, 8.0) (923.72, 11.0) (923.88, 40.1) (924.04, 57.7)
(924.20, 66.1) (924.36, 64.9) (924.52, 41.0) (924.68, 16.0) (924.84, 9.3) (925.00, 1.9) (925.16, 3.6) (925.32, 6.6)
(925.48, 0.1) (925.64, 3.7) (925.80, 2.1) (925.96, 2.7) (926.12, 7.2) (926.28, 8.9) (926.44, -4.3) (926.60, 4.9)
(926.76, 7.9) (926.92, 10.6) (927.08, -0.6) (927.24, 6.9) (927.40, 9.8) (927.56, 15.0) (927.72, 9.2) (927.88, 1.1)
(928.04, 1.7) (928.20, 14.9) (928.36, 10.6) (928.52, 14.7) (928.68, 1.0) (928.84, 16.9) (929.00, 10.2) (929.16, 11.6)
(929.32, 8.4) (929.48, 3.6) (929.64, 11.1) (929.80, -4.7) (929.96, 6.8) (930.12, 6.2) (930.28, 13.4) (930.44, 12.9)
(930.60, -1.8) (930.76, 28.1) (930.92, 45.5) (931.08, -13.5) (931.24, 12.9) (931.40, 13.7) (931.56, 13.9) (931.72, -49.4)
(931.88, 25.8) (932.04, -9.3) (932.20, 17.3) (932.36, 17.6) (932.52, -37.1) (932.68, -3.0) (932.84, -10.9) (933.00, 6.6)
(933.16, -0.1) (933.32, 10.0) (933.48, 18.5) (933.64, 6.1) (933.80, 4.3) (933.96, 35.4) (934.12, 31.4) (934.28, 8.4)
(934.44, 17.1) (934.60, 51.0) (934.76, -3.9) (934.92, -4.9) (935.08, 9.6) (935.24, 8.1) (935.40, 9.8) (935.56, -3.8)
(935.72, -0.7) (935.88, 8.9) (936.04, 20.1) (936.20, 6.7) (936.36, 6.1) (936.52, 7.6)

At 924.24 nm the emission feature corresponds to [O III]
